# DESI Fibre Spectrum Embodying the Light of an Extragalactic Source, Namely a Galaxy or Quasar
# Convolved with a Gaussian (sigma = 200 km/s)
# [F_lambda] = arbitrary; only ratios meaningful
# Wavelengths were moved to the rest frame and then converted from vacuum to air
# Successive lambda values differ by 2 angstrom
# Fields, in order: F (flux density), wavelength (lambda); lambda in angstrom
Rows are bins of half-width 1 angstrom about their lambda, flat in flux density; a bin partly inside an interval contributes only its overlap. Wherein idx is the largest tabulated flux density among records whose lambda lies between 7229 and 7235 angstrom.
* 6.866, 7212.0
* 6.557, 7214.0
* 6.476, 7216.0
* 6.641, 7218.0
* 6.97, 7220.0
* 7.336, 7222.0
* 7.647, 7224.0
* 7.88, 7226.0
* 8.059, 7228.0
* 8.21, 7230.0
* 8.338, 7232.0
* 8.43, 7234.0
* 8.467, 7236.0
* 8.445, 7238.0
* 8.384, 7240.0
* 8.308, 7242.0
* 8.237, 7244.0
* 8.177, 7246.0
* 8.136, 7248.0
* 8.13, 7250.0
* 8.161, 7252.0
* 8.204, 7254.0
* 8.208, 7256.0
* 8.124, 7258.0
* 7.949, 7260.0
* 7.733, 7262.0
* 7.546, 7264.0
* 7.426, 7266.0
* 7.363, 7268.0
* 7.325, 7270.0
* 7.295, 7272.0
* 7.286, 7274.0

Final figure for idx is 8.43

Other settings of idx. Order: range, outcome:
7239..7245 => 8.384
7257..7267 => 8.124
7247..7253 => 8.161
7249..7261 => 8.208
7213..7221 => 6.97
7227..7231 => 8.21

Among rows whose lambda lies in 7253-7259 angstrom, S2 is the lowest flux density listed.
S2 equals 8.124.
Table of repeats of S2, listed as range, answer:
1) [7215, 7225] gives 6.476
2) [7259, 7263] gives 7.733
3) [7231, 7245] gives 8.237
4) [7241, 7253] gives 8.13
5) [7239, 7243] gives 8.308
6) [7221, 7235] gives 7.336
